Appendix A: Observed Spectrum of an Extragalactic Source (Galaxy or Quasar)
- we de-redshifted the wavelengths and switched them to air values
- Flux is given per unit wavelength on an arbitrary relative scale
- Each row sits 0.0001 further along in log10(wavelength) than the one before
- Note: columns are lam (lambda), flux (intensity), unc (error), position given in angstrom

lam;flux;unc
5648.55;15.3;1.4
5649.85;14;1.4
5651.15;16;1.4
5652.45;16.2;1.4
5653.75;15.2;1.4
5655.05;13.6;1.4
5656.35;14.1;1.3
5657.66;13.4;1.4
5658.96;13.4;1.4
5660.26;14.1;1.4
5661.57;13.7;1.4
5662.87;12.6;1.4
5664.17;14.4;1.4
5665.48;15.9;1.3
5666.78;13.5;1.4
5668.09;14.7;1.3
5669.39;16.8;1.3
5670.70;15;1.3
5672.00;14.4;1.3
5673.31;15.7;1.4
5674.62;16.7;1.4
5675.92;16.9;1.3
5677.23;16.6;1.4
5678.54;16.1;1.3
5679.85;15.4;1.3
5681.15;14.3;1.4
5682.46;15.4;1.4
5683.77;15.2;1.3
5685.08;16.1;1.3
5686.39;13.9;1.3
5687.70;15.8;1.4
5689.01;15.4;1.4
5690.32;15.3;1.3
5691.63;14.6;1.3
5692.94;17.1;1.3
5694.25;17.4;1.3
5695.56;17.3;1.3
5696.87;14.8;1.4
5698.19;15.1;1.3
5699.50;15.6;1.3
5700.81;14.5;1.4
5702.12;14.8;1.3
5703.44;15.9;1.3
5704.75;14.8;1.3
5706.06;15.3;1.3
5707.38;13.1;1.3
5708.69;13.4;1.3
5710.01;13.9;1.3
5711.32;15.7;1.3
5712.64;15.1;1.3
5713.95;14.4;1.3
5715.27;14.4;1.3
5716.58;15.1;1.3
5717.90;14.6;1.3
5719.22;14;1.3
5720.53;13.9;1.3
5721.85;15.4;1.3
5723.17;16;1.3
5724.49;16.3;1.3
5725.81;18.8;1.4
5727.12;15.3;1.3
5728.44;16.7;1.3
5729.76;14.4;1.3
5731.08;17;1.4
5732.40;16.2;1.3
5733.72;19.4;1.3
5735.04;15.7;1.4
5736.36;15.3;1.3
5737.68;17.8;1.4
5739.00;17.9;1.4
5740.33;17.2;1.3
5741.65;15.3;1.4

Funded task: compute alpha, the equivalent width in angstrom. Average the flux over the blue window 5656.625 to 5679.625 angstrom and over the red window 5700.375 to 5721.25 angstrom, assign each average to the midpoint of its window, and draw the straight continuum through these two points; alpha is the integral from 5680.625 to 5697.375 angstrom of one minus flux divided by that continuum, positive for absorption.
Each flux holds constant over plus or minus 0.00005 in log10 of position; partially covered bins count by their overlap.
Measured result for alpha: -1.0 angstrom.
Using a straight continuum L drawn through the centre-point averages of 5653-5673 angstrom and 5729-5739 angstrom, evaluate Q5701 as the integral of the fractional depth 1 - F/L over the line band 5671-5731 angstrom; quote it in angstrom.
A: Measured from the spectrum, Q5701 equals 0.7 angstrom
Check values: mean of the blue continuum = 14.4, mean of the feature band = 15.4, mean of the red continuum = 16.6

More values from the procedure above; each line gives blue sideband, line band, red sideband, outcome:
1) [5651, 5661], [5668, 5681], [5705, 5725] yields -1.18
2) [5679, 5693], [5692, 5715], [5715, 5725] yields -0.09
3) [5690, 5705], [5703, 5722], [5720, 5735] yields 1.67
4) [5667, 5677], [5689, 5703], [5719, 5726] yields 0.01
